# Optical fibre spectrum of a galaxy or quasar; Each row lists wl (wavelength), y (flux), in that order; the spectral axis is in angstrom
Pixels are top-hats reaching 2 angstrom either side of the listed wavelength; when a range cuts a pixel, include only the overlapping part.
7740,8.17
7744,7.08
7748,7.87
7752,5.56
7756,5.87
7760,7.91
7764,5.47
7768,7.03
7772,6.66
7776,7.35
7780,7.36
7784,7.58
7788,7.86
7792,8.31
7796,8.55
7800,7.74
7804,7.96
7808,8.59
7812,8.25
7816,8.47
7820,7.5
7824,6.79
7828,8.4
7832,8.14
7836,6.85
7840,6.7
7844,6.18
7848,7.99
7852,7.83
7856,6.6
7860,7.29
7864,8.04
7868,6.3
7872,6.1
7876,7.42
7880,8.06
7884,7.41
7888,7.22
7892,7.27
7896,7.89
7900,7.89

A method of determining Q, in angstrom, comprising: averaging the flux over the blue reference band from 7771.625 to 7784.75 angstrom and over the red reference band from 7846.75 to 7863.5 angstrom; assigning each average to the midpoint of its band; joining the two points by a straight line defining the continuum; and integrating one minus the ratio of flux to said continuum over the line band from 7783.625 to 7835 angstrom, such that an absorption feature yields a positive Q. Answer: -4.6 angstrom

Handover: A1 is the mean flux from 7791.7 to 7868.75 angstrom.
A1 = 7.63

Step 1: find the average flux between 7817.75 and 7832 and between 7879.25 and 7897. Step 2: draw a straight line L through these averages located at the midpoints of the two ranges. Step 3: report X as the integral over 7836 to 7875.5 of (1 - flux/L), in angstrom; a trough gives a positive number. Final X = 3.0 angstrom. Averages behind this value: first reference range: 7.66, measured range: 7.01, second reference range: 7.52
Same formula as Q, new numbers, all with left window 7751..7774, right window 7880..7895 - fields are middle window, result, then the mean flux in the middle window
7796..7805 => -1.65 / 7.99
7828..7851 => -0.81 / 7.31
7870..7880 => 0.44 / 7.02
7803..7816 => -2.85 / 8.32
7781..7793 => -2.15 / 7.84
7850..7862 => -0.08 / 7.24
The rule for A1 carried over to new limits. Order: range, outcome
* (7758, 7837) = 7.65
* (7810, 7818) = 8.36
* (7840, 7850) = 7.01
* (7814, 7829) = 7.75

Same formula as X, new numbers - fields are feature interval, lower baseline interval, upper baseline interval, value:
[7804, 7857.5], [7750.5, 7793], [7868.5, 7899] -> -3.3 angstrom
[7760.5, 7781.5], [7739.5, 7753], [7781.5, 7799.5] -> 2.2 angstrom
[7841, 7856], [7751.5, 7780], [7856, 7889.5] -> -0.3 angstrom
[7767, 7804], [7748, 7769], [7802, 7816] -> -0.9 angstrom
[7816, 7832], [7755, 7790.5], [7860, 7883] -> -1.4 angstrom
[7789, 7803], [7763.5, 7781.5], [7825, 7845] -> -2.3 angstrom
